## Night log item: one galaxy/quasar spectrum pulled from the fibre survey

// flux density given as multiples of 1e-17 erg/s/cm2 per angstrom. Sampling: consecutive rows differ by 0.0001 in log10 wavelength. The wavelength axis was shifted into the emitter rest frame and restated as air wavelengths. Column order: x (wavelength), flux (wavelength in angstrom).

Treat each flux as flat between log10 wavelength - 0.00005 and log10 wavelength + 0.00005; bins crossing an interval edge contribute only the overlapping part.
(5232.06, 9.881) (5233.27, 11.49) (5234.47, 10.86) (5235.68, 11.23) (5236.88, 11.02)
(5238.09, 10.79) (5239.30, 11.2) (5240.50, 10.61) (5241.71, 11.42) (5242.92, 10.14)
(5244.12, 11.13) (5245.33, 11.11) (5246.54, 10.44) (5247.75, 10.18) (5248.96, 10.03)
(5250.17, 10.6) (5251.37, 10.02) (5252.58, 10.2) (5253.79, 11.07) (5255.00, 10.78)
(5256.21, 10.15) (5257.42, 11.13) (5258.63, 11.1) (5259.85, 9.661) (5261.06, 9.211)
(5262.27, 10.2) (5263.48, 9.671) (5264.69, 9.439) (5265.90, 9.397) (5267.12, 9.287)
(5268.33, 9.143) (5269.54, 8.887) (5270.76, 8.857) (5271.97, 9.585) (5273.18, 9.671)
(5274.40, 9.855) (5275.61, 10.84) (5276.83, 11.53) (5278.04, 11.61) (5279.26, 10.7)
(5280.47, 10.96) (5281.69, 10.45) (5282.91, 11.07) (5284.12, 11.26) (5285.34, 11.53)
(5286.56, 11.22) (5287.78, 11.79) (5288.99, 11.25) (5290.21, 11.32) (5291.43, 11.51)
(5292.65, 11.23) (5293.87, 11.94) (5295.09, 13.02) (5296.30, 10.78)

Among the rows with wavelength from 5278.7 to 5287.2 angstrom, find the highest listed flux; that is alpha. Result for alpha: 11.53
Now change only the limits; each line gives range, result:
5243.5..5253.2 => 11.13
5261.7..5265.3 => 10.2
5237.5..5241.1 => 11.2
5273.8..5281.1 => 11.61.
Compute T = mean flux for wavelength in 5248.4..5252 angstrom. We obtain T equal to 10.2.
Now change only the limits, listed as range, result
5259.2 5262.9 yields 9.69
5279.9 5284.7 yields 10.9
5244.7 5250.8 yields 10.5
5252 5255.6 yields 10.7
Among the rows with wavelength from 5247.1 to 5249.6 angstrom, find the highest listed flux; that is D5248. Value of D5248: 10.18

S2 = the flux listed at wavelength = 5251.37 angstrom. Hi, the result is 10.02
